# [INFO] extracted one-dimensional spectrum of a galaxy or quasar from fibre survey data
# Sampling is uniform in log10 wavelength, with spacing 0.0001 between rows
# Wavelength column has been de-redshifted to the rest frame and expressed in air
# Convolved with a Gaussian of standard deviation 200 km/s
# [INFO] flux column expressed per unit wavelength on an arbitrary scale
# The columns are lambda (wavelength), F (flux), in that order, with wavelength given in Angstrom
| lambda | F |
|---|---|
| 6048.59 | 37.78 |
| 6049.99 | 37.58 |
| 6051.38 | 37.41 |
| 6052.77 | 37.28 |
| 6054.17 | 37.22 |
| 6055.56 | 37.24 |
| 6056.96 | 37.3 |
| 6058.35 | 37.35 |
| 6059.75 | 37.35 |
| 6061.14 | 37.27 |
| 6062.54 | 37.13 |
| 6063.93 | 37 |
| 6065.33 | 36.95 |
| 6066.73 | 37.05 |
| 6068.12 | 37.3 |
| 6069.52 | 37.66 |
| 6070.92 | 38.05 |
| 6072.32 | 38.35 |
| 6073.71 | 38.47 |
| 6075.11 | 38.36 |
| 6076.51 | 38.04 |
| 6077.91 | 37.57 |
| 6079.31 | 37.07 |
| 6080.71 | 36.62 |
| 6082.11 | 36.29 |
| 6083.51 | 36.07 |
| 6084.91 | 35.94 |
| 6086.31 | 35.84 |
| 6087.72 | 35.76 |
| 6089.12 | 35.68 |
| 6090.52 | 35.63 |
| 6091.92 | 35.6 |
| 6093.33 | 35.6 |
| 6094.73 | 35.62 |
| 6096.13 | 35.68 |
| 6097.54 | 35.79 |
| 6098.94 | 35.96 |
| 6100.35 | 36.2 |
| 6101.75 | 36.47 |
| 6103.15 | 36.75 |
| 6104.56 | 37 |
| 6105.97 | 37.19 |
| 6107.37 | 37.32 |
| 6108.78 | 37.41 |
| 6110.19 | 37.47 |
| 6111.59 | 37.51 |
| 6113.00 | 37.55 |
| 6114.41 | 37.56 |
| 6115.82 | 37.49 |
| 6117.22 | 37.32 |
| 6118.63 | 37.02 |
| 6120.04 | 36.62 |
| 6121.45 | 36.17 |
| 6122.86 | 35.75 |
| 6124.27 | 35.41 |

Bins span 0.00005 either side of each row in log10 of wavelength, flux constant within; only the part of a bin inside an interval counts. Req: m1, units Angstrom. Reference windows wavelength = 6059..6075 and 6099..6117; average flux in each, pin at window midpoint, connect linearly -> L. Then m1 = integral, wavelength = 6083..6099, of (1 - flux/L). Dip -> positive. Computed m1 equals 0.7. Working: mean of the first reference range 37.5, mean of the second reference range 37.1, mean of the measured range 35.7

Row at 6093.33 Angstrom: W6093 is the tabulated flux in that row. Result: 35.6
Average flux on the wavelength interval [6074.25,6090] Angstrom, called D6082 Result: 36.7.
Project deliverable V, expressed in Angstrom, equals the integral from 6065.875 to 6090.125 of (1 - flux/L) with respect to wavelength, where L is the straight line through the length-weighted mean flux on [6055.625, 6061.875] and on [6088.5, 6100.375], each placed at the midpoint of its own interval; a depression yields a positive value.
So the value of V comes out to -0.4 Angstrom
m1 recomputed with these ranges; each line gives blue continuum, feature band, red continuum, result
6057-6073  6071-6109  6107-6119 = 0.81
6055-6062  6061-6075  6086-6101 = -0.27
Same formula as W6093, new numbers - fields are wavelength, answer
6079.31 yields 37.07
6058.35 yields 37.35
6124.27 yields 35.41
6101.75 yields 36.47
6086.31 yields 35.84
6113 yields 37.55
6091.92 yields 35.6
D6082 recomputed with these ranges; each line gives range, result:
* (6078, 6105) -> 36.1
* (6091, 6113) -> 36.5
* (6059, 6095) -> 36.9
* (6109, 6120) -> 37.4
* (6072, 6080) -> 38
